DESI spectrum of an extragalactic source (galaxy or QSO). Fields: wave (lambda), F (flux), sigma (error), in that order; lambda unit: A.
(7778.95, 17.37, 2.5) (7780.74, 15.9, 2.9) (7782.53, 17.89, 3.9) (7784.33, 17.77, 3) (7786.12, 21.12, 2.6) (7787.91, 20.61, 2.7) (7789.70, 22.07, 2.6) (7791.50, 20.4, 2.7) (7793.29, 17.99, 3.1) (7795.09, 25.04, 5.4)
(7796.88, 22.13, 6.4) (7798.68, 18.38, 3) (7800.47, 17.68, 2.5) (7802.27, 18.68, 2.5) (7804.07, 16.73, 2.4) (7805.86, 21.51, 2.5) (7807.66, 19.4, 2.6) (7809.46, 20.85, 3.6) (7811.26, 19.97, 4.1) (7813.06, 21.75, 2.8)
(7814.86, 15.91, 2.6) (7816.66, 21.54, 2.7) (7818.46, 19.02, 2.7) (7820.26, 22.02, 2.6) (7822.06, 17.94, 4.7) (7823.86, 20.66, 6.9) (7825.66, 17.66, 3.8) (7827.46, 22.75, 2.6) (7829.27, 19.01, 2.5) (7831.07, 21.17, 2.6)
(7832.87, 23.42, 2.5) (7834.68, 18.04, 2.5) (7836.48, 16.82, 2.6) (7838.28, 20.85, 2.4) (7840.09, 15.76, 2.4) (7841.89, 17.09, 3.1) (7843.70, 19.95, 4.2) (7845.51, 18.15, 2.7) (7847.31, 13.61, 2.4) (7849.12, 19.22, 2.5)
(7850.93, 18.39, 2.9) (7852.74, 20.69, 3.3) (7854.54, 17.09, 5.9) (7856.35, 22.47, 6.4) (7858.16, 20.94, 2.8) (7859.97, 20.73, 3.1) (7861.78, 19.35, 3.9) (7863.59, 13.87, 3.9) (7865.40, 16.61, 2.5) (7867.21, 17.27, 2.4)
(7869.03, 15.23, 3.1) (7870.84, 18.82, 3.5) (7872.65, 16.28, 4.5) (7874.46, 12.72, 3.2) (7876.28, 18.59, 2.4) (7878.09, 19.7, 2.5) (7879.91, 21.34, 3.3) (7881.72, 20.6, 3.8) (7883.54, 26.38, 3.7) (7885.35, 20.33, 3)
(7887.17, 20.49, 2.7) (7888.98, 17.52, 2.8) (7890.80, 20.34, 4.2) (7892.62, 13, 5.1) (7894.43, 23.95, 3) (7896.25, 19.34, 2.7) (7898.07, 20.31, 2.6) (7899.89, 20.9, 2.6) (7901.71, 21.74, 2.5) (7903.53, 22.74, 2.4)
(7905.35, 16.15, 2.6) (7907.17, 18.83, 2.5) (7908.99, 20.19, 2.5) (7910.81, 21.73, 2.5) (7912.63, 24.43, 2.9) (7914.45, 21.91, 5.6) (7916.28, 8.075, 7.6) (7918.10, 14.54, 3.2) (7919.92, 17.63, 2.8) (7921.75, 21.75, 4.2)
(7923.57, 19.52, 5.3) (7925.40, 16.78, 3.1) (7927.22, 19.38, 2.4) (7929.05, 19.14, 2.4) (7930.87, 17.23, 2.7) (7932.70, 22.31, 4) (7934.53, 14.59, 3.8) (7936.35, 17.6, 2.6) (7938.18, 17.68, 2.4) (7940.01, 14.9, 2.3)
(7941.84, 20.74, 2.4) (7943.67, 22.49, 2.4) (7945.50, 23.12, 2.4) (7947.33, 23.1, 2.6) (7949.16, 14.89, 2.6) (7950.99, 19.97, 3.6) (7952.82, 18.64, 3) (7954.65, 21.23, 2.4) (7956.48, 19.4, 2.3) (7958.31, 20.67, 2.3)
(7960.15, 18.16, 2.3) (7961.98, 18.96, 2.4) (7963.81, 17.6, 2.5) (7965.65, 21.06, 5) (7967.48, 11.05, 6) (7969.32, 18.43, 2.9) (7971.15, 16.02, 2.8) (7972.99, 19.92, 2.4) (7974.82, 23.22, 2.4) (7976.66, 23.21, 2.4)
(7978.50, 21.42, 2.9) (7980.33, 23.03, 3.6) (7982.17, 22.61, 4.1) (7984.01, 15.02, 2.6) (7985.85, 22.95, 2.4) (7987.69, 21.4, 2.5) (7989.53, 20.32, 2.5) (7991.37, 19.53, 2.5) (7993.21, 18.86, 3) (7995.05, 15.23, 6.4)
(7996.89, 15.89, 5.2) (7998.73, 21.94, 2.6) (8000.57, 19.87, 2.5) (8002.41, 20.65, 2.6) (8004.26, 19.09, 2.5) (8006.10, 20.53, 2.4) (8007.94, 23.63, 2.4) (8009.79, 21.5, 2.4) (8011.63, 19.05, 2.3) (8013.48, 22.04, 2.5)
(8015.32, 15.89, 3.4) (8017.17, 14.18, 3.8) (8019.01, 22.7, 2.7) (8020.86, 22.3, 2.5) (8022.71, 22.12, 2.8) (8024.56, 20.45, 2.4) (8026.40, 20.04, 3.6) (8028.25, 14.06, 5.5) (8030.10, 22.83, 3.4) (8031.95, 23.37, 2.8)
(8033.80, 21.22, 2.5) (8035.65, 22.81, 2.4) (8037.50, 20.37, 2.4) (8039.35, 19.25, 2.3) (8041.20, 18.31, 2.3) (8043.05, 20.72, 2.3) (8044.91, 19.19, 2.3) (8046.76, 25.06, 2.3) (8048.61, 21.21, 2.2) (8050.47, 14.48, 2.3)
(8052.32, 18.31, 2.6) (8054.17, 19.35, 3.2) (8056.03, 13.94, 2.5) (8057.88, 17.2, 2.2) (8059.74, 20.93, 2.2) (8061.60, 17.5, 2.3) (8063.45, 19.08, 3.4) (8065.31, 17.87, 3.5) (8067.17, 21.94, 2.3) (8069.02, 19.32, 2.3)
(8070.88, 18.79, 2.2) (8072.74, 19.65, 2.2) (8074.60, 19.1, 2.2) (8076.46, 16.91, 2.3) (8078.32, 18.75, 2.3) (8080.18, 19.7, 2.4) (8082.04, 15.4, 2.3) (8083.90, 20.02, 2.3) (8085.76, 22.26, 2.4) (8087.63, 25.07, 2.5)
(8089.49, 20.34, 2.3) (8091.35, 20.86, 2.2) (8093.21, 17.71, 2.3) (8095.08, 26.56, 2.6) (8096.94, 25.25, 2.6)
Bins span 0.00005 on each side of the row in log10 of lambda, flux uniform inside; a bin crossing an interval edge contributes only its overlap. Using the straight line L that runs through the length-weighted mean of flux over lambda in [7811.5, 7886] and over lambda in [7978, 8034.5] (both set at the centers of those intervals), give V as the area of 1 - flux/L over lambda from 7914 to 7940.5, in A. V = 2.79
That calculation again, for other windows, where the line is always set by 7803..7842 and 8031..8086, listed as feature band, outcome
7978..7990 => -0.9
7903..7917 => 0.1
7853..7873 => 1.4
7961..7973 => 1.3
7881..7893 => -0.3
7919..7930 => 0.3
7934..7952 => 0.4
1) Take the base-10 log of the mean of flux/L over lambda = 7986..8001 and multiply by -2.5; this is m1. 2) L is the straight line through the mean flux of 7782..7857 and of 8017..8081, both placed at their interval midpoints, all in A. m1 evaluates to 0.01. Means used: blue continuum 19.5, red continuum 19.6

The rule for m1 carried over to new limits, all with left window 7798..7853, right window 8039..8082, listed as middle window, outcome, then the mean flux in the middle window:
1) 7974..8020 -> -0.07 mag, 20.1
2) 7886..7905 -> -0.05 mag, 19.9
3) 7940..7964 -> -0.04 mag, 19.8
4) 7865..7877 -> 0.16 mag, 16.5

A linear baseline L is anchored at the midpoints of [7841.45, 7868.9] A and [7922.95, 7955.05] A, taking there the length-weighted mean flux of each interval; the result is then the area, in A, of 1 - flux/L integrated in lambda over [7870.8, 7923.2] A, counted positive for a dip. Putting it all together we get -1.9 A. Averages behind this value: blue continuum 18.3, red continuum 19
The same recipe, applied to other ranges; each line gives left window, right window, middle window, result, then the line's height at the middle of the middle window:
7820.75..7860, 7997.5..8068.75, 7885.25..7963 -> 1.10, 19.5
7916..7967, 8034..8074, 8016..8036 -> -1.31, 19.2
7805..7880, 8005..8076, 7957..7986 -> -0.09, 19.4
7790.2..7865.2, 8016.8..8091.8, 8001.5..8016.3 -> -0.47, 19.6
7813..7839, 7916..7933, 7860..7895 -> 0.41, 18.8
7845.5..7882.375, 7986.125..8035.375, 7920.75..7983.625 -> -0.27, 19.3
